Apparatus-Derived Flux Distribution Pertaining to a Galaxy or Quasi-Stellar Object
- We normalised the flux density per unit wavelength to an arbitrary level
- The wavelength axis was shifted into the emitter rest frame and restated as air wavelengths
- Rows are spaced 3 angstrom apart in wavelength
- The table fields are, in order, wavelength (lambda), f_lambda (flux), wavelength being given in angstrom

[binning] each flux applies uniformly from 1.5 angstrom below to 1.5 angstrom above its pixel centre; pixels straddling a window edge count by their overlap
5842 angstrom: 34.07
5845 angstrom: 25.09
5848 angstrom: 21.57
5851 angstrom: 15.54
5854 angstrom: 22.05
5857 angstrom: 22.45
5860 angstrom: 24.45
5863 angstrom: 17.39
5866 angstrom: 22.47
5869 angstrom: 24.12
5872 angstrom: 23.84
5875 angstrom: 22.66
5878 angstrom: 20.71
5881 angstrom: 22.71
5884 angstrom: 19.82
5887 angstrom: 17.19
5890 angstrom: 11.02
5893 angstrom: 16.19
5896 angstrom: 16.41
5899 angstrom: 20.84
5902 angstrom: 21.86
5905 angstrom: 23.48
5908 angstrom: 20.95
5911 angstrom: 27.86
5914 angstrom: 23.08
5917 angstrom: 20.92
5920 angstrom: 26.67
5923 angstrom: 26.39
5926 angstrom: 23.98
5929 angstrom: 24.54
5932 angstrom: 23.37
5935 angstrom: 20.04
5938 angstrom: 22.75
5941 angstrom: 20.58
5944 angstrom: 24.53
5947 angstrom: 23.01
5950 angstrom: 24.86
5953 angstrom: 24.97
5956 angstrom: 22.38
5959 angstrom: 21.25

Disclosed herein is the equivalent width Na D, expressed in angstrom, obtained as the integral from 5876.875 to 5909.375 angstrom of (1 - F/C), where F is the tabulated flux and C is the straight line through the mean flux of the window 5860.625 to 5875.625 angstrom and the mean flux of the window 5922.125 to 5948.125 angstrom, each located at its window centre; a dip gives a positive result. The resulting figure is 4.9 angstrom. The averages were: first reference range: 22.2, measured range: 19.2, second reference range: 23.2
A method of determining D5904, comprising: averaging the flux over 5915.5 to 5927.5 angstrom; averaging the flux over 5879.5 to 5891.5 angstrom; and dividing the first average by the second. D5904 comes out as 1.4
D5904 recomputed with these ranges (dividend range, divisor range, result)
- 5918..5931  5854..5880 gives 1.13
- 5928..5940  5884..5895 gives 1.45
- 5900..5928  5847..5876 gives 1.10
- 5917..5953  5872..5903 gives 1.24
